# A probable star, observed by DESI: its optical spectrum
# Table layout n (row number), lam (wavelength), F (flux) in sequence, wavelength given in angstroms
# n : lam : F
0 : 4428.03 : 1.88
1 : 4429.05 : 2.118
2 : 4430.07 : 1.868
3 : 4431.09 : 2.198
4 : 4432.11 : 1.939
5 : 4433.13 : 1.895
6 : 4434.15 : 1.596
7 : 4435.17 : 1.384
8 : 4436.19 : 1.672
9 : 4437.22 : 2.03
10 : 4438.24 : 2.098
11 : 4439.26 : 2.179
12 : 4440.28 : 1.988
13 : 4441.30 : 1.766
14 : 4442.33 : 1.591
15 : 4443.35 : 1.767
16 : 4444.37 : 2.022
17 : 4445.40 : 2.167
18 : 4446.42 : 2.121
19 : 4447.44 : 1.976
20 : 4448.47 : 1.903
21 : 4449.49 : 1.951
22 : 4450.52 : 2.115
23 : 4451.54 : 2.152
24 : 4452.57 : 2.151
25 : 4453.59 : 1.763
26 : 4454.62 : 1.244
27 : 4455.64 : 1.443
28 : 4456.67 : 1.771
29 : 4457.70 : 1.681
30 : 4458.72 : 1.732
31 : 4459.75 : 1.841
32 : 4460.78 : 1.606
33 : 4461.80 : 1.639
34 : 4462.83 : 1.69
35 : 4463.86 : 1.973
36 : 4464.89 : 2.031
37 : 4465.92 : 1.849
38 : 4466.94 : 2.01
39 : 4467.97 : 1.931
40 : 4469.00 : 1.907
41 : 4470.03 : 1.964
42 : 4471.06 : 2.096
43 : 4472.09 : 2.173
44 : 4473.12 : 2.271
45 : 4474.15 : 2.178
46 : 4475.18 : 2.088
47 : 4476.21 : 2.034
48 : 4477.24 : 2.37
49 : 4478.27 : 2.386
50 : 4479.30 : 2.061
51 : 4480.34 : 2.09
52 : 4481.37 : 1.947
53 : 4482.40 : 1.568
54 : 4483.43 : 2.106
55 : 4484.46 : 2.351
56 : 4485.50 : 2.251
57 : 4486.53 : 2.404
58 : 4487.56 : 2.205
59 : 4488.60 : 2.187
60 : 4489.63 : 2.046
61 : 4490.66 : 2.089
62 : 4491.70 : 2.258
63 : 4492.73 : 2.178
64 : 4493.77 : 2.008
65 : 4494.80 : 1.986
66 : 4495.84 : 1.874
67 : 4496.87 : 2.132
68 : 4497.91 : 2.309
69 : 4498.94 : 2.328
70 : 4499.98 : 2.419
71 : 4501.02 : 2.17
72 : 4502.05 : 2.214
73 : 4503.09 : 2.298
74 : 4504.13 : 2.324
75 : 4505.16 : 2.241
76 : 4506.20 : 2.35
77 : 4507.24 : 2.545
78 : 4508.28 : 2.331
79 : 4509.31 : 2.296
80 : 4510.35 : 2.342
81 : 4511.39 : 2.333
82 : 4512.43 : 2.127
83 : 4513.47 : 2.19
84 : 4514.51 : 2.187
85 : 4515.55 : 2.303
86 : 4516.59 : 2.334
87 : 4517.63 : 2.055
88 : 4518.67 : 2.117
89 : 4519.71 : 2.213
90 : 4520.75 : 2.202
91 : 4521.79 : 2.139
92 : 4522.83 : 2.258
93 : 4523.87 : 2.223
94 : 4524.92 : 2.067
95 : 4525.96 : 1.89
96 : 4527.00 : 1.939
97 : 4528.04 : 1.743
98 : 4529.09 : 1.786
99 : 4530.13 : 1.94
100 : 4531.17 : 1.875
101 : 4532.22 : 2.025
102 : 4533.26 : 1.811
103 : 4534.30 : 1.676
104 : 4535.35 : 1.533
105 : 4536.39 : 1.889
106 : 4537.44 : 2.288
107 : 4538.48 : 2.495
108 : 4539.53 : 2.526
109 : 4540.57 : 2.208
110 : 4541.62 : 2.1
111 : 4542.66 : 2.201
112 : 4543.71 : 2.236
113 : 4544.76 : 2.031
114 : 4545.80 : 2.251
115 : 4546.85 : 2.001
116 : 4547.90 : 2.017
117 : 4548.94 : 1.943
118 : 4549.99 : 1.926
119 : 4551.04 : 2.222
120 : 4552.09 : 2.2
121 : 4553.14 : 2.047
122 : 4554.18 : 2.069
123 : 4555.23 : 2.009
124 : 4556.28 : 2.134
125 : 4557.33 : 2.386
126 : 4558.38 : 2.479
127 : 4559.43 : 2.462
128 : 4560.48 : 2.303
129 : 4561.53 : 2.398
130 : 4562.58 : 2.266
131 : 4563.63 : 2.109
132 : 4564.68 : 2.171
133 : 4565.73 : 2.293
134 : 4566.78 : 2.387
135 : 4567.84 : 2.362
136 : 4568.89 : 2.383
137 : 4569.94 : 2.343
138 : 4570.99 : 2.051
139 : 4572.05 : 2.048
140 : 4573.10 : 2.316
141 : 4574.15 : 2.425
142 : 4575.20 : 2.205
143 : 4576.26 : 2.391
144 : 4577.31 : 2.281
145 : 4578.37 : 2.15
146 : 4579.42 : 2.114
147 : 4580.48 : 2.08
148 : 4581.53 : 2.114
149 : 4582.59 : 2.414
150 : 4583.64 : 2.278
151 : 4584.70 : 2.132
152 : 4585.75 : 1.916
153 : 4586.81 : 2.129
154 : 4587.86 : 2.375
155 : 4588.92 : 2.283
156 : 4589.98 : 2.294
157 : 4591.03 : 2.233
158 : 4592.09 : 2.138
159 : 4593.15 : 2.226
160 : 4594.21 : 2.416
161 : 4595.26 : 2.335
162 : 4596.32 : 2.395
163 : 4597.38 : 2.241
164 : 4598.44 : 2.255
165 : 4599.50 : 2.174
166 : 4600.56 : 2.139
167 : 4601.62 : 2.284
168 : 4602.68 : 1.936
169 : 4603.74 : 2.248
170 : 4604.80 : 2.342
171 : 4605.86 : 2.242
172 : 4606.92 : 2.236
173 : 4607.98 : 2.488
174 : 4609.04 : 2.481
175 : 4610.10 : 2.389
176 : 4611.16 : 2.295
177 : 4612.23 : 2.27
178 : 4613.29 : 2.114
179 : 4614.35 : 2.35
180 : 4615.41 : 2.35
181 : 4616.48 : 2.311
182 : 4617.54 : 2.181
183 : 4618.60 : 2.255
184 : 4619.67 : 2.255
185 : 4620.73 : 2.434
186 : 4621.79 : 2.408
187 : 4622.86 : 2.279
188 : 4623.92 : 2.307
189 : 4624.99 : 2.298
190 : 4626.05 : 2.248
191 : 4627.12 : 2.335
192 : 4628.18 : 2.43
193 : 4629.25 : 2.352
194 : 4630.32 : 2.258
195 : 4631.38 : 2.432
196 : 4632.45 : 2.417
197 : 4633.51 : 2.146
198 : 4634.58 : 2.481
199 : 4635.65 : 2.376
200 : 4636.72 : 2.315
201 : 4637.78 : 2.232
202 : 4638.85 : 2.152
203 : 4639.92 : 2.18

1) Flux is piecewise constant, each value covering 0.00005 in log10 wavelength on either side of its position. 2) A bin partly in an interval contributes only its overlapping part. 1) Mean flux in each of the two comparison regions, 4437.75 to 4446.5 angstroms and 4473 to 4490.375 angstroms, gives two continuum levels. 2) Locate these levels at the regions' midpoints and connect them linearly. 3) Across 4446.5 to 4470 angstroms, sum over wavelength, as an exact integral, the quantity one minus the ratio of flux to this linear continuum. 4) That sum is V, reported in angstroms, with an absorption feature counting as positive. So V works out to 2.2 angstroms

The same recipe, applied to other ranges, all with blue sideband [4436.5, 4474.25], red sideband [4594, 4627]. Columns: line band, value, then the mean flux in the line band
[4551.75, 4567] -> -0.6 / 2.25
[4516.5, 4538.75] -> 0.8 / 2.01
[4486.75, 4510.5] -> -2.5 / 2.22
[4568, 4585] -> -0.2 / 2.24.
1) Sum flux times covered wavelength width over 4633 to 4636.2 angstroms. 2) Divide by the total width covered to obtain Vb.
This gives 2.33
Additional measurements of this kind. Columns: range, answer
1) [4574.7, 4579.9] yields 2.23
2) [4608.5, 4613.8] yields 2.31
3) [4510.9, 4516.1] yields 2.23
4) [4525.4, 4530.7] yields 1.86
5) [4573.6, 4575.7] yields 2.32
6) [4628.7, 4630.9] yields 2.31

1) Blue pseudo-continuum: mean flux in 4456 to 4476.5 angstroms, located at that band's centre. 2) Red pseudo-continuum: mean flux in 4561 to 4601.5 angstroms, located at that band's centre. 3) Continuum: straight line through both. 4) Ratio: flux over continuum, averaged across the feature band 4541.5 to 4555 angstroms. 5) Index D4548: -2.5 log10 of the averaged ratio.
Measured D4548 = 0.03 mag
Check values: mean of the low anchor 1.92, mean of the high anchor 2.24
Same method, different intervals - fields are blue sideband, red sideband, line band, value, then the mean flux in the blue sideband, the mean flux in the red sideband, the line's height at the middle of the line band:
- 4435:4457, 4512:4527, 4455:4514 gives -0.03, 1.88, 2.16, 2.03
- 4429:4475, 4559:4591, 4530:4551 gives 0.05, 1.9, 2.25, 2.15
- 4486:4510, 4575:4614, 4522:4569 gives 0.06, 2.23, 2.24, 2.24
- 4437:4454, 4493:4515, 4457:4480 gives 0.06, 1.99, 2.24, 2.08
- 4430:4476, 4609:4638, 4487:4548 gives -0.04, 1.9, 2.32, 2.06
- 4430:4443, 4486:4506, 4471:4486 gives -0.02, 1.86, 2.2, 2.1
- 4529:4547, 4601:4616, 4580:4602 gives 0.00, 2.06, 2.29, 2.23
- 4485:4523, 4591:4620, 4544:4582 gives 0.02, 2.22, 2.27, 2.25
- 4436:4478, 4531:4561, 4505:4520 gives -0.11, 1.93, 2.12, 2.05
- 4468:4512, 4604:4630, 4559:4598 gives 0.01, 2.18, 2.32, 2.28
